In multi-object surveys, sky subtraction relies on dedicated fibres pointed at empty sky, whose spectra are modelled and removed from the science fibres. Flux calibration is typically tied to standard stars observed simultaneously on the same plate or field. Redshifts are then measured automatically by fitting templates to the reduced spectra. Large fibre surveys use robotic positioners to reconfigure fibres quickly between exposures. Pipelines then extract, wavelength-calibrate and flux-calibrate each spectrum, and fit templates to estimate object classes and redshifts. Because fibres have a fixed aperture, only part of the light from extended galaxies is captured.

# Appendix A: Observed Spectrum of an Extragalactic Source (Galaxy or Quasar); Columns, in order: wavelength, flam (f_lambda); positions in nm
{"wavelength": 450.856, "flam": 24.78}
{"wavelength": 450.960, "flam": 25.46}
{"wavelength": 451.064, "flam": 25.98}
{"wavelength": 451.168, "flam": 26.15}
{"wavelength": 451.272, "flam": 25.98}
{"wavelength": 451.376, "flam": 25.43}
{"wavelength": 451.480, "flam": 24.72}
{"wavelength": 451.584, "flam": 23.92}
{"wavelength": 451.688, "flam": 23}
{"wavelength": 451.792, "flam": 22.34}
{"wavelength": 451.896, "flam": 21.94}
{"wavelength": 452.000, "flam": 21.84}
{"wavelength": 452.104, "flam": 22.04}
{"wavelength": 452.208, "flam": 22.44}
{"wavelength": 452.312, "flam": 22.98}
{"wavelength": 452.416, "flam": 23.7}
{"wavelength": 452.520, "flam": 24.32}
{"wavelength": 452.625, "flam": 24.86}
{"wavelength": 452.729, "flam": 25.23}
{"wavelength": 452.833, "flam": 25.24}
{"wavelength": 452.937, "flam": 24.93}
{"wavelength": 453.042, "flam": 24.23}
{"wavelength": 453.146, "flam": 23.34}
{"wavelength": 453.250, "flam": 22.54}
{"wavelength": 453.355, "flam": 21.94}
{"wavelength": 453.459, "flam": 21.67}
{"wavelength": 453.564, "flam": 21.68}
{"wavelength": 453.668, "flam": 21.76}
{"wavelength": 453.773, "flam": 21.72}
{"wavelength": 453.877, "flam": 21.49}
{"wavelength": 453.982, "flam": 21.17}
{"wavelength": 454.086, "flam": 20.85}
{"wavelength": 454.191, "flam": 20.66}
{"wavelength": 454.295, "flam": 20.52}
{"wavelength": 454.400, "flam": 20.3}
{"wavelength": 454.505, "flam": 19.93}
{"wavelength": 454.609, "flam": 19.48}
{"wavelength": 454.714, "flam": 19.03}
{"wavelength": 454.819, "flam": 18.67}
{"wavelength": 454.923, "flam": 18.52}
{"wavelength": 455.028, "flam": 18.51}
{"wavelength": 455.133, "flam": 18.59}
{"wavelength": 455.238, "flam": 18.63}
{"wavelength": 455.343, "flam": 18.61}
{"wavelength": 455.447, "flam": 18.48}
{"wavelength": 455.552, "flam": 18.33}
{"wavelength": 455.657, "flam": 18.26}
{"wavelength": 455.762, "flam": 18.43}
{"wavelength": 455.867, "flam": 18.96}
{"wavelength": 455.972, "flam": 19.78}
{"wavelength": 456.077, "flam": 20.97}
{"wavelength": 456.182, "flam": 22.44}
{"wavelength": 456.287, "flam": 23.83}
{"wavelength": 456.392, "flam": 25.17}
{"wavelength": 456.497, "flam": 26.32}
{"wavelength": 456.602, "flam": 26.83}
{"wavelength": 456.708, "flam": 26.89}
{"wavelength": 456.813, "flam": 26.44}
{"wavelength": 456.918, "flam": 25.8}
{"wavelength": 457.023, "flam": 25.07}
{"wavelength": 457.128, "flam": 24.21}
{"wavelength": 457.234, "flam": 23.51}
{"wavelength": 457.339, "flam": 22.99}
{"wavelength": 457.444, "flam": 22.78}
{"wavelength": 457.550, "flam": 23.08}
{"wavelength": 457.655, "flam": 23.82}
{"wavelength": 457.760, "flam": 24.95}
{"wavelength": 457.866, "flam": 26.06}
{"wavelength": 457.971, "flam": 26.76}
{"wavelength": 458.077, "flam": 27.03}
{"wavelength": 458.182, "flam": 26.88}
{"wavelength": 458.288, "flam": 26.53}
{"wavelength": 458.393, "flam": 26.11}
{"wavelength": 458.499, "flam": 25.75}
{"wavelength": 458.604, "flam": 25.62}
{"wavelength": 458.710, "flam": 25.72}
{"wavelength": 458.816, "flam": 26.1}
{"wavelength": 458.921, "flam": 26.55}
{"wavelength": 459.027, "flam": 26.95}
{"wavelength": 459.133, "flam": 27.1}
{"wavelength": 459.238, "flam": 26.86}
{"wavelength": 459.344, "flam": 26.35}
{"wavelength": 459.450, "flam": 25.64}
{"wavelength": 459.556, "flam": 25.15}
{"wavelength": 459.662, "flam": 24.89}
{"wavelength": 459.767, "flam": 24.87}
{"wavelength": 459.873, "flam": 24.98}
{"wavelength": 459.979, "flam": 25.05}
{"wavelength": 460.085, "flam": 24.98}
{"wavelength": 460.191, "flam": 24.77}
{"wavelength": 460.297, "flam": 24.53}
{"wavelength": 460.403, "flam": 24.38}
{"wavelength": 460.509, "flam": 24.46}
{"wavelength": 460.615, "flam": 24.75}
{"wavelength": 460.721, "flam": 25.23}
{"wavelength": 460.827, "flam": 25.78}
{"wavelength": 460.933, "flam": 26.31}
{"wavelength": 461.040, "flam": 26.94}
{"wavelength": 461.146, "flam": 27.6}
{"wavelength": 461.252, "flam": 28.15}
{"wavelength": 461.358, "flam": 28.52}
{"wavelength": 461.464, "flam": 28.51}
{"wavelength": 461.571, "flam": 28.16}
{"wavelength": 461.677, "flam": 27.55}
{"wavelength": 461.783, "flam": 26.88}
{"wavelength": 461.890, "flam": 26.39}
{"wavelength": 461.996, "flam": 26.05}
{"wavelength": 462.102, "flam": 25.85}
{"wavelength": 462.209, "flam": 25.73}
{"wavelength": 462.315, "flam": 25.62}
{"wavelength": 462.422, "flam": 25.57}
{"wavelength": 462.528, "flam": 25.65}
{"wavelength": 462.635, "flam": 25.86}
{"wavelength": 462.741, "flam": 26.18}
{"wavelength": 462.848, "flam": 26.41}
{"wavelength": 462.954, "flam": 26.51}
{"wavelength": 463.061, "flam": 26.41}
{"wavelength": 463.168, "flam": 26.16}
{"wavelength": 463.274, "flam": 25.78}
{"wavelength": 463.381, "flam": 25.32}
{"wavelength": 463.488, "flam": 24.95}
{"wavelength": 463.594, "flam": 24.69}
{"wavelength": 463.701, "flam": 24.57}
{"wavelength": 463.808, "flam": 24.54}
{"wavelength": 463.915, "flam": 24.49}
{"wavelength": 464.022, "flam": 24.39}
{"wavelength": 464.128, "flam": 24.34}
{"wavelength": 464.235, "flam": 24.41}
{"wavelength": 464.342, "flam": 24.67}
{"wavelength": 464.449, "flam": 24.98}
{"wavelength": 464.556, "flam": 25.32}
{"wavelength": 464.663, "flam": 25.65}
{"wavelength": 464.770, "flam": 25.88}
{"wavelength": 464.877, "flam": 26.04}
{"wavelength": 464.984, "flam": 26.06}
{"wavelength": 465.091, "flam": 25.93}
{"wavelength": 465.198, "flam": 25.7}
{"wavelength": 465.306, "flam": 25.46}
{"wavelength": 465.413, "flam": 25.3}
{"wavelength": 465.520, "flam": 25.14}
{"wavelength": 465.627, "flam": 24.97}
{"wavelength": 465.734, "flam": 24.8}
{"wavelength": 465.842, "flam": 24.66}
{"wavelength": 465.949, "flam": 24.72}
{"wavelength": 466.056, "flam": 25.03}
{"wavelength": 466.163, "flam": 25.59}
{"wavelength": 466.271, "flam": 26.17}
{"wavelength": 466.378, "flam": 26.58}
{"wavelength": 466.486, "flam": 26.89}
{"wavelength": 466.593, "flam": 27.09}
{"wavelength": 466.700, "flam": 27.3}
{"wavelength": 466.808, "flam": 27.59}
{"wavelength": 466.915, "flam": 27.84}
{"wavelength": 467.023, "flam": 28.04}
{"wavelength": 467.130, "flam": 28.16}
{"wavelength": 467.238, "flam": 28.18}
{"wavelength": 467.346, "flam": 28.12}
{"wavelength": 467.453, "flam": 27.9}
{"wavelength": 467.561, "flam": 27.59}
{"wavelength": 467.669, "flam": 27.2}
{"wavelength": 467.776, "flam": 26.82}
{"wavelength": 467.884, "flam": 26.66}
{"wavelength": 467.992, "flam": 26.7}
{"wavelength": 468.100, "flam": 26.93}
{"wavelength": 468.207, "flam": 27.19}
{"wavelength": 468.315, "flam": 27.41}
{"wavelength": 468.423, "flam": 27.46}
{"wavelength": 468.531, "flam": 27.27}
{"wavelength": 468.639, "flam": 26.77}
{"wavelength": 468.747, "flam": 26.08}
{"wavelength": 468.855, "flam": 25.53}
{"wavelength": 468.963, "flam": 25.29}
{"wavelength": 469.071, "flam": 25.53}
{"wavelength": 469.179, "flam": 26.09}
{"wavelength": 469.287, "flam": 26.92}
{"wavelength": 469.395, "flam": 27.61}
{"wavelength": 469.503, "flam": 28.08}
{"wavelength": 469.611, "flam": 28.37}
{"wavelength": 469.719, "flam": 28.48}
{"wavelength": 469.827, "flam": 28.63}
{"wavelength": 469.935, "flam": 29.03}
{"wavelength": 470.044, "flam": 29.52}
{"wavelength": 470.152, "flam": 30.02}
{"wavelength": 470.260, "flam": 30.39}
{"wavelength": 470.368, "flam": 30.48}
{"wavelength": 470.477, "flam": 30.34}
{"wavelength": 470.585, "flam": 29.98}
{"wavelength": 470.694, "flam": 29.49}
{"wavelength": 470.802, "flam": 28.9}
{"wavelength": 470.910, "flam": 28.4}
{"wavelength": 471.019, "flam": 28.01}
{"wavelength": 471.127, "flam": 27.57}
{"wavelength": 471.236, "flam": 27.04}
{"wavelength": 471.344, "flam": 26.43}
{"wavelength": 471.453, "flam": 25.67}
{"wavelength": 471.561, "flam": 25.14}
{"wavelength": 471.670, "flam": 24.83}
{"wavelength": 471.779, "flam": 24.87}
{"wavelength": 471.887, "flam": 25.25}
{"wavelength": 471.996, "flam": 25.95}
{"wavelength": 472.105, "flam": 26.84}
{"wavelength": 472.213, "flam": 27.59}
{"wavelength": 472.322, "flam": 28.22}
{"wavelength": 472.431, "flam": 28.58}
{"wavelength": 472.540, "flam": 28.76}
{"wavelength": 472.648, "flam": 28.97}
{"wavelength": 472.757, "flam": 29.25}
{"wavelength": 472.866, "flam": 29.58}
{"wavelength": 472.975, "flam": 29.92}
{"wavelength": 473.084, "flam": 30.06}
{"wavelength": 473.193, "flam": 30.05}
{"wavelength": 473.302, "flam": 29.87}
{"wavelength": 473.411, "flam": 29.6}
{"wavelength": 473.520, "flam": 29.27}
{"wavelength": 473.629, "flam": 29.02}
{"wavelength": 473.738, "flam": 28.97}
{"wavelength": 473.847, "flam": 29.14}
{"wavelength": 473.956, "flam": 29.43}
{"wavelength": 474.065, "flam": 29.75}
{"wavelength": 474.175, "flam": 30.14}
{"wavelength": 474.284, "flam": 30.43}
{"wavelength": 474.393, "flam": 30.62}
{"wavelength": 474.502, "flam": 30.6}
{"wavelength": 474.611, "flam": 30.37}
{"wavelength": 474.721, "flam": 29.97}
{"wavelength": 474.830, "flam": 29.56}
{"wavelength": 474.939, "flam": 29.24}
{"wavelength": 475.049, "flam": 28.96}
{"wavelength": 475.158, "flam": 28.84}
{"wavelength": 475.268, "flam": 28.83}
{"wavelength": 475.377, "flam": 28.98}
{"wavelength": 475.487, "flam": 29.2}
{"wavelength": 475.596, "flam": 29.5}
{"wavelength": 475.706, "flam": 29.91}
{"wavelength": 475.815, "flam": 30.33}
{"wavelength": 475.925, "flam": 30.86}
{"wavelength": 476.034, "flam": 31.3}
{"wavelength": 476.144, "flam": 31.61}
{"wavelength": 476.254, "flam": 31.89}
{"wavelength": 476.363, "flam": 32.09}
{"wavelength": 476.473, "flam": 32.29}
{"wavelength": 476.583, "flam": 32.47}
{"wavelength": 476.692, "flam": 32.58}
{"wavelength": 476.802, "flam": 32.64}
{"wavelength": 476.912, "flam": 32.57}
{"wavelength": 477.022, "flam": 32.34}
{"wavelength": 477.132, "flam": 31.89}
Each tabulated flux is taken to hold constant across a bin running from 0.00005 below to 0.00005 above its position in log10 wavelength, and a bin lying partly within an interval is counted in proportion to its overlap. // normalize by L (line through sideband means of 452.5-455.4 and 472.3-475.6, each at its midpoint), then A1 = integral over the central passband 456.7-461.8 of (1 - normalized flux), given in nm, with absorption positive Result -0.50 nm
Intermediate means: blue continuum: 21.3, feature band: 25.8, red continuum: 29.5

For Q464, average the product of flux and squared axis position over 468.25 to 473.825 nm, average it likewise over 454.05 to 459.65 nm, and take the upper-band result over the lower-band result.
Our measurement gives 1.28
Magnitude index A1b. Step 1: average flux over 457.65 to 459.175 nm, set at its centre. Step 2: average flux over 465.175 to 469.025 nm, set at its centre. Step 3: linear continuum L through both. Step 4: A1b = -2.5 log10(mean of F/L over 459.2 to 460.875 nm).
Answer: 0.05 mag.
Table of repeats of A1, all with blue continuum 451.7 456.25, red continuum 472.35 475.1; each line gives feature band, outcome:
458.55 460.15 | -0.16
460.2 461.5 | -0.11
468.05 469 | 0.02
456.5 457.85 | -0.13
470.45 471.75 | 0.04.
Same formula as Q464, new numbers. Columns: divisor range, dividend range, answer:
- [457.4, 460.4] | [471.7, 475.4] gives 1.21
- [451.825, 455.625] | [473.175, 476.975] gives 1.56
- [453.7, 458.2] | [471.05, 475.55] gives 1.39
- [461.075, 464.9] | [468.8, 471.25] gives 1.12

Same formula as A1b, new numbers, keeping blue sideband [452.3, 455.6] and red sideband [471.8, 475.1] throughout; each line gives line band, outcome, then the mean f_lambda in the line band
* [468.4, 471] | -0.02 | 28.1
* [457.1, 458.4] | -0.10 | 25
